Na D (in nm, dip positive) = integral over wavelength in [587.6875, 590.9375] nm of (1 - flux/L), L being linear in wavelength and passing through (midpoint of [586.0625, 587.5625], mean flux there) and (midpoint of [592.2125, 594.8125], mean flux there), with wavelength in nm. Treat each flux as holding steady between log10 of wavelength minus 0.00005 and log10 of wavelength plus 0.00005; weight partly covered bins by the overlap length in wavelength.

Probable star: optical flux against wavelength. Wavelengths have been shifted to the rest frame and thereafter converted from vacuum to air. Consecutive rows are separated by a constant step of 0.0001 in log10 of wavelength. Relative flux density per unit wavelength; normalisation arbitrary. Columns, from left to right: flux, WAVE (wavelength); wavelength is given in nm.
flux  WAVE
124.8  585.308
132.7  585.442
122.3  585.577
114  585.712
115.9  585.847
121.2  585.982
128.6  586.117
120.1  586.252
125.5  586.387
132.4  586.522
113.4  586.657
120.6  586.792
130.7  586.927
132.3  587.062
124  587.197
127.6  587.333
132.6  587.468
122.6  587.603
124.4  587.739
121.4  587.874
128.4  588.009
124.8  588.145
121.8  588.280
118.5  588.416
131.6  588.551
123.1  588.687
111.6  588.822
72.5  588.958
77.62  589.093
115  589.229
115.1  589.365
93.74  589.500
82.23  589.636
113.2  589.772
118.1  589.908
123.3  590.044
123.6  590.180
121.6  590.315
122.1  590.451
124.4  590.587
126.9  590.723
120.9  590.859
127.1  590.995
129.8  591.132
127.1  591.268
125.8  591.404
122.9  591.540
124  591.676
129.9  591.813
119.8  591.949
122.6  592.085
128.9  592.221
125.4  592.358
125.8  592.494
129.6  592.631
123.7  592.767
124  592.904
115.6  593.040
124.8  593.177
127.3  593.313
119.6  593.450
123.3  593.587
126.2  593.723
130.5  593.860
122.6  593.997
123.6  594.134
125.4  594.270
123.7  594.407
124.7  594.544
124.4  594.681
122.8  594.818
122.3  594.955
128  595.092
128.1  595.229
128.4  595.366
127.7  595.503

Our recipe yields 0.277 nm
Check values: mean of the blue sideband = 126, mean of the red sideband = 125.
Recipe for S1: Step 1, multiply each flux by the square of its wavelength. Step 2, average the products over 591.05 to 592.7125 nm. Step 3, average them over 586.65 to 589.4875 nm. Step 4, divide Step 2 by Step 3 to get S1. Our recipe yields 1.08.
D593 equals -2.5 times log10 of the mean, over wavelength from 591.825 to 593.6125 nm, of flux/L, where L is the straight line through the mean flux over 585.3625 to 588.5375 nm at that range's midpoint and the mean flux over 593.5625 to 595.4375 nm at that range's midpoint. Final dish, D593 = 0.01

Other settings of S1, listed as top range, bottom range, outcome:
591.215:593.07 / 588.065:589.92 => 1.17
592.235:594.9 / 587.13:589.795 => 1.11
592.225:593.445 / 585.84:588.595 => 1.02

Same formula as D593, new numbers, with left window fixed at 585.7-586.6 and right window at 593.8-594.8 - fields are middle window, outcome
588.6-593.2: 0.05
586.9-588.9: -0.01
